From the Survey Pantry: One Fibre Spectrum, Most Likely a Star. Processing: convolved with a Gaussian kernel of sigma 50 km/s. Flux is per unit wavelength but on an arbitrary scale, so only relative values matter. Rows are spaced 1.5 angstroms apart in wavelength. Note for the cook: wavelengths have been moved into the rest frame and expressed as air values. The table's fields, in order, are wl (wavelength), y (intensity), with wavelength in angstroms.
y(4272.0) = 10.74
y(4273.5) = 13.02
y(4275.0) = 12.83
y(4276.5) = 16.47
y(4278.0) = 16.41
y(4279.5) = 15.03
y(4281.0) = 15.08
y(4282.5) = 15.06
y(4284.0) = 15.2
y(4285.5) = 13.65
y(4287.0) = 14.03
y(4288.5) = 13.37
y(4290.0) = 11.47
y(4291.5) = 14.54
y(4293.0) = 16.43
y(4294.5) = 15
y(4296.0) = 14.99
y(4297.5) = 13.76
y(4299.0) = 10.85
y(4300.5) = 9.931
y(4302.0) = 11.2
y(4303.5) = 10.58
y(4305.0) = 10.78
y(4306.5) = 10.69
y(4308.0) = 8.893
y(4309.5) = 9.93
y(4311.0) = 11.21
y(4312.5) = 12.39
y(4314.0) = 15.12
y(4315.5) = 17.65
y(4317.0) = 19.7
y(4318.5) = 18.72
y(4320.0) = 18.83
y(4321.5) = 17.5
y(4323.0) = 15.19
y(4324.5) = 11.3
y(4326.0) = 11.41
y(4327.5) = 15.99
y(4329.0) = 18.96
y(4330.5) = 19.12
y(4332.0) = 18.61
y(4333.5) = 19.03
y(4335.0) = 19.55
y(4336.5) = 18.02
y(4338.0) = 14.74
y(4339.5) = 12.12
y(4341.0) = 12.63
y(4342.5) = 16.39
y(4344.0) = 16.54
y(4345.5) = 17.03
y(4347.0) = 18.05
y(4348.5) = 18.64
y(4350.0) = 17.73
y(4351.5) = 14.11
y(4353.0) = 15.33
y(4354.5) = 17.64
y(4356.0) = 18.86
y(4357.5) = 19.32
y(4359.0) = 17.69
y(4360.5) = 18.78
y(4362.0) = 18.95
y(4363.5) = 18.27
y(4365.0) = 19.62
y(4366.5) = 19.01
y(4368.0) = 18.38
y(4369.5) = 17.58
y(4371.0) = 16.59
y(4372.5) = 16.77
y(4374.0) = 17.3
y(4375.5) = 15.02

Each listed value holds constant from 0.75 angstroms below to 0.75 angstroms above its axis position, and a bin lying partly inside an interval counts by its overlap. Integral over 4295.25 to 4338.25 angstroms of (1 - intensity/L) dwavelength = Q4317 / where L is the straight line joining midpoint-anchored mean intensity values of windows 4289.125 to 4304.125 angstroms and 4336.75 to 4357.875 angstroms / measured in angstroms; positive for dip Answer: -0.84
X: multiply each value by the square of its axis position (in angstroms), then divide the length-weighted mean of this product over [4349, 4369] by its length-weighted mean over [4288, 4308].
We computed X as 1.49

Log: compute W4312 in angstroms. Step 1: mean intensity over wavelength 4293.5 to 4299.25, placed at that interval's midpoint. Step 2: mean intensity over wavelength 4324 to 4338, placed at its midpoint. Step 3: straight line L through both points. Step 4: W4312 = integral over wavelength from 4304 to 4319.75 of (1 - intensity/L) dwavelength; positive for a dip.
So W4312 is 1.79 angstroms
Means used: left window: 14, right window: 16.9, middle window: 13.6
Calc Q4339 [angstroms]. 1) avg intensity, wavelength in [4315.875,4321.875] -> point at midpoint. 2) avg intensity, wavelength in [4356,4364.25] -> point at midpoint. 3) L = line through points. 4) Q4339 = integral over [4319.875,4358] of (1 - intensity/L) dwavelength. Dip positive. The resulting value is 4.2 angstroms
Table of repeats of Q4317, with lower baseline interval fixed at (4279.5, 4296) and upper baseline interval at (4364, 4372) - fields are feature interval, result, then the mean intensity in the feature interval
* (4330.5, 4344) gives 0.1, 16.5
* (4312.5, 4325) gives -0.6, 16.6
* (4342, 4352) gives 0.1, 17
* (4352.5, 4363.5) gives -0.3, 18.2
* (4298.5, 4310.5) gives 3.8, 10.4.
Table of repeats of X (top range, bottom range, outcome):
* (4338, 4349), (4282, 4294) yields 1.14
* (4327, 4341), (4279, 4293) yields 1.23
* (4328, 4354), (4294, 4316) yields 1.42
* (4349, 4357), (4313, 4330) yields 1.05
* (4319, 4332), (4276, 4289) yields 1.11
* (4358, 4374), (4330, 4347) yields 1.10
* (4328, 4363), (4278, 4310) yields 1.36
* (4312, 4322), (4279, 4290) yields 1.23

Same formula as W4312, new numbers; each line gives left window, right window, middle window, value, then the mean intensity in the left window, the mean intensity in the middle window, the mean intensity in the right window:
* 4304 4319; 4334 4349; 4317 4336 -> -2.9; 13.4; 17.1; 16.4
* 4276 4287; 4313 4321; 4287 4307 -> 4.4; 15.2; 12.7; 17.8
